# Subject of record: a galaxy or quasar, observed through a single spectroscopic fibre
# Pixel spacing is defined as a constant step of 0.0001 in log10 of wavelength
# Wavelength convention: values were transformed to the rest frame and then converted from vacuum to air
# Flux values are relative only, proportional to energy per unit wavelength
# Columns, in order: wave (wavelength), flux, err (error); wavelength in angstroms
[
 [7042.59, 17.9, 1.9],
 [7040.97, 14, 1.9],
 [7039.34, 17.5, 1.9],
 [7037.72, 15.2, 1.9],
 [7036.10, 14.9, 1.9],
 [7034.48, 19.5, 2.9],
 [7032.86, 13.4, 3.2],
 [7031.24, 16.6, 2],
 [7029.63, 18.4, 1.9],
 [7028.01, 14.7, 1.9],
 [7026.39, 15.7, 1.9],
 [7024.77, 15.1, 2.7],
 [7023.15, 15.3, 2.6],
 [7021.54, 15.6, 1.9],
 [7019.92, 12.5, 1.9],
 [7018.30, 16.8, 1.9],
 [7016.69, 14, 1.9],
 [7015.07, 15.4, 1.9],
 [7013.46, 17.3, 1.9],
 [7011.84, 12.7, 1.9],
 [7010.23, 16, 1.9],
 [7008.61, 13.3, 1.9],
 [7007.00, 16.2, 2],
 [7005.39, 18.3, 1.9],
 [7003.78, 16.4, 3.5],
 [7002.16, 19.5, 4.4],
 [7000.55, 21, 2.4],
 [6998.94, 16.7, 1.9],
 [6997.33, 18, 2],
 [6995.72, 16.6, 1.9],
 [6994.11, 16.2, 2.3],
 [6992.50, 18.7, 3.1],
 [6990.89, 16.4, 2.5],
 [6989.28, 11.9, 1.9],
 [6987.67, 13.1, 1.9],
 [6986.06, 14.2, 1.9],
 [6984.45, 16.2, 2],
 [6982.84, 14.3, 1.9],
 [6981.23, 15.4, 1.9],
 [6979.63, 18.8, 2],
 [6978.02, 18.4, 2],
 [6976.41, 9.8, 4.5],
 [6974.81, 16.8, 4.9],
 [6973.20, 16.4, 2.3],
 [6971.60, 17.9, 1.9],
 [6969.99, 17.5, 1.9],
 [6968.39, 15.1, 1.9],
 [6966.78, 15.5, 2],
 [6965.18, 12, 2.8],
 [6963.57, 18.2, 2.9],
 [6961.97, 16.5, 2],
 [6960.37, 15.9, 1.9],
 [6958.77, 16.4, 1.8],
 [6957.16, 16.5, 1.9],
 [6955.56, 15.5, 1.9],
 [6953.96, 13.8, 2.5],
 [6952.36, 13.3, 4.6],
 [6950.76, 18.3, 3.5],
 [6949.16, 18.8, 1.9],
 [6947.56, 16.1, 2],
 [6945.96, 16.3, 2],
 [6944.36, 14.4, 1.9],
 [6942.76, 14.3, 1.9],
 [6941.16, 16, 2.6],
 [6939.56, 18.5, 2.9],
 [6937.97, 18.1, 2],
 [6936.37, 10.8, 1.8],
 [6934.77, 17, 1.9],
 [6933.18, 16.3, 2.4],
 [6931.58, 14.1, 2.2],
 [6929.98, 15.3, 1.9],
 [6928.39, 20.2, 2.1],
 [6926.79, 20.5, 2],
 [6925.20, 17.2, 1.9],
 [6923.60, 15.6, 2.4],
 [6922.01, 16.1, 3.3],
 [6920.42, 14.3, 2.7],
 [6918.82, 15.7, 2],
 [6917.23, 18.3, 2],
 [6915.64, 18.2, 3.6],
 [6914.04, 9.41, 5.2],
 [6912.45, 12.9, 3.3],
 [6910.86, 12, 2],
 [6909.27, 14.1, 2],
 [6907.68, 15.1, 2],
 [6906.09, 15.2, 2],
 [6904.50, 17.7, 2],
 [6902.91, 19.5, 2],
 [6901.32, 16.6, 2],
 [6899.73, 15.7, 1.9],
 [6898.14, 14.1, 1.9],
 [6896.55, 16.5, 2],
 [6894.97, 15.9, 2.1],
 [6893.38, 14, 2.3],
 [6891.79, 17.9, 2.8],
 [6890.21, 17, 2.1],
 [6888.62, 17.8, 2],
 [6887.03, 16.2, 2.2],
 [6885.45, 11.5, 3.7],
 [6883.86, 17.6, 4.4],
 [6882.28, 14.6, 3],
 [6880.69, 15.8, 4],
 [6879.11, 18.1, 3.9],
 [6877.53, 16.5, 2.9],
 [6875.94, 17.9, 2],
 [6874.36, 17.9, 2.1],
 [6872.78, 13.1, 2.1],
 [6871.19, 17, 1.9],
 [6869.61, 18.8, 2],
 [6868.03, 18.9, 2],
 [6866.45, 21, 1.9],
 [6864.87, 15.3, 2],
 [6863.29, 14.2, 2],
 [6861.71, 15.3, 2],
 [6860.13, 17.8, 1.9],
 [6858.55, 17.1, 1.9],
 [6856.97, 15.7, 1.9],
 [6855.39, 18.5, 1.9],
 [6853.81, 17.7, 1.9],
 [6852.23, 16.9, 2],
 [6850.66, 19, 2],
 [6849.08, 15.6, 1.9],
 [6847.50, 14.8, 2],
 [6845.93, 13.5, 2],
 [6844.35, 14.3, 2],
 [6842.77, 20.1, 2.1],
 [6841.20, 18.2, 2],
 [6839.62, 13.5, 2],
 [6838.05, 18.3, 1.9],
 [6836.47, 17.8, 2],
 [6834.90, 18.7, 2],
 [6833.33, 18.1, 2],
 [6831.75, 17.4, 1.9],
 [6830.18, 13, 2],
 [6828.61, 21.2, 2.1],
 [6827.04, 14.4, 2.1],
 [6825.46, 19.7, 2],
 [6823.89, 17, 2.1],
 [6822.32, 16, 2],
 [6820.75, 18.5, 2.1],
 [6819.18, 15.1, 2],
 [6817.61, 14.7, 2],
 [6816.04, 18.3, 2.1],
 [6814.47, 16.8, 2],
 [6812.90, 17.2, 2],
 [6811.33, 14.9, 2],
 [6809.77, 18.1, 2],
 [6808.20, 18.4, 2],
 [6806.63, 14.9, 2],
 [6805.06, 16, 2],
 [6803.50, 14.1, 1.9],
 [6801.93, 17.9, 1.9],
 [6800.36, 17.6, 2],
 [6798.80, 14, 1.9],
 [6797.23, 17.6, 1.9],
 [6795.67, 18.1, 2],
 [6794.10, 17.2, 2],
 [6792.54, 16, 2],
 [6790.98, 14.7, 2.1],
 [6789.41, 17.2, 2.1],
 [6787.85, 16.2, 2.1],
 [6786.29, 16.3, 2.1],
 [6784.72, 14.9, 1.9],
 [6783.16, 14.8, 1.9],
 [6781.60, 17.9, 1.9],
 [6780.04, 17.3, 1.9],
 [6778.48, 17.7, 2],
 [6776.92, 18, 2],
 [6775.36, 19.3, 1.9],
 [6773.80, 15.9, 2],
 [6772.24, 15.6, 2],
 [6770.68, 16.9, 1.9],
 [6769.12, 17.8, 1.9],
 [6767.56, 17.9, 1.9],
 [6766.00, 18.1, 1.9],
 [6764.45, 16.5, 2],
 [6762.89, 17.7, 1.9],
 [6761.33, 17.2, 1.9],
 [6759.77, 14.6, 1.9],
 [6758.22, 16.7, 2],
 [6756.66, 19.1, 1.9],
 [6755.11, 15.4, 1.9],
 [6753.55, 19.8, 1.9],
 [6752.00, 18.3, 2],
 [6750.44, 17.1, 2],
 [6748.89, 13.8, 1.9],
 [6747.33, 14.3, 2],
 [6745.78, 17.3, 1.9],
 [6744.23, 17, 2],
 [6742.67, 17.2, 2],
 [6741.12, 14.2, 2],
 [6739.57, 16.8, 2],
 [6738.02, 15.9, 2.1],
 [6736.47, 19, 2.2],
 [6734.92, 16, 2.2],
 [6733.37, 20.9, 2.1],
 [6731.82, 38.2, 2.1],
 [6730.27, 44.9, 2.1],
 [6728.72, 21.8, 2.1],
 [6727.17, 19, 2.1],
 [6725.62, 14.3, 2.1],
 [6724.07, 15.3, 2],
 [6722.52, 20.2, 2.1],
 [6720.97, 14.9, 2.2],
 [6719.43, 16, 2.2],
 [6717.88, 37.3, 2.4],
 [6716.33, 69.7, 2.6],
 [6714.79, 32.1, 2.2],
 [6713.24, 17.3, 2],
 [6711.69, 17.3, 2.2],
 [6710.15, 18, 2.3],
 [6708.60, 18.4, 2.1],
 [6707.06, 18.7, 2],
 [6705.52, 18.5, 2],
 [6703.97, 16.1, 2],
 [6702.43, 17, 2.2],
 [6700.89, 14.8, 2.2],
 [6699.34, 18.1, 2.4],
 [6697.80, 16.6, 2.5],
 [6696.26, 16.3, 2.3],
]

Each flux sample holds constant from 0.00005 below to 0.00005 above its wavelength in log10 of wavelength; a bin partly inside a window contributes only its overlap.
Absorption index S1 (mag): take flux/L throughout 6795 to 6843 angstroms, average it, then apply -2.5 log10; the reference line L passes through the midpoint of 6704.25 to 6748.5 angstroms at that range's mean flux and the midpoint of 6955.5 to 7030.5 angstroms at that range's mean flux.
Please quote 0.18 mag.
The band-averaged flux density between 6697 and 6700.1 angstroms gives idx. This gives 17.4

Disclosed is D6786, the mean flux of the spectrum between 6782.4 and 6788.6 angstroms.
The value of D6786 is 15.5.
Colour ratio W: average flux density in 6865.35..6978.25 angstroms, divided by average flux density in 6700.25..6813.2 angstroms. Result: 0.9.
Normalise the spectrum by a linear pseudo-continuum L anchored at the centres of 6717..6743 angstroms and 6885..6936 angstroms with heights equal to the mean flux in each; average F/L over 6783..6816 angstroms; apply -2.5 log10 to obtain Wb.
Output 0.179 mag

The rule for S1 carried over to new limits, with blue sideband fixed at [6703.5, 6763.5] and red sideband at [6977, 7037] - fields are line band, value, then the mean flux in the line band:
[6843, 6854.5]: 0.16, 16.2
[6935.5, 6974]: 0.07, 15.9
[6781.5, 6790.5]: 0.23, 16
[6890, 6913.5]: 0.15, 15.5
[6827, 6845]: 0.10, 17.2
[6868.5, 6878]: 0.08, 16.9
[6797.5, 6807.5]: 0.23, 15.9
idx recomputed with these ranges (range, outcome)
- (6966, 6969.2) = 15.3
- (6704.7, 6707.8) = 18.6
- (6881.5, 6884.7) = 16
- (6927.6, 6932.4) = 16.5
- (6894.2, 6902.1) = 15.8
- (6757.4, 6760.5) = 15.7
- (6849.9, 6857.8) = 17.6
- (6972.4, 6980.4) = 16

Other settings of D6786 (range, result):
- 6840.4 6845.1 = 17.5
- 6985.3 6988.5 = 13.6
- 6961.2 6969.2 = 15.5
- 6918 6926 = 15.8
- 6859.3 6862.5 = 16.6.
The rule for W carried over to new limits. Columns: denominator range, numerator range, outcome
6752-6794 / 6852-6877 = 1.01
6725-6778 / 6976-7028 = 0.85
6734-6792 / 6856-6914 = 0.96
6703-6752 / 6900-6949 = 0.74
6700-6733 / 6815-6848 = 0.71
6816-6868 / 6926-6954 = 0.97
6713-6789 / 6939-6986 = 0.80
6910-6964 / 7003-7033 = 0.98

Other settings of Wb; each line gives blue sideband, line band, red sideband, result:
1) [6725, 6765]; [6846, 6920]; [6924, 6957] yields 0.06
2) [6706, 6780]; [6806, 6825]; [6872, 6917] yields 0.08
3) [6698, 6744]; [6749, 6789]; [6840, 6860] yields 0.17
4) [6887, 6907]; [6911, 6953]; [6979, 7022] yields 0.02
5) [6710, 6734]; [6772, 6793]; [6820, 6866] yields 0.29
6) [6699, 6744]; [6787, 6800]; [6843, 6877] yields 0.17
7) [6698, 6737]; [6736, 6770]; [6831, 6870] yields 0.25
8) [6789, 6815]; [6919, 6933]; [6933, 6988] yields -0.04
